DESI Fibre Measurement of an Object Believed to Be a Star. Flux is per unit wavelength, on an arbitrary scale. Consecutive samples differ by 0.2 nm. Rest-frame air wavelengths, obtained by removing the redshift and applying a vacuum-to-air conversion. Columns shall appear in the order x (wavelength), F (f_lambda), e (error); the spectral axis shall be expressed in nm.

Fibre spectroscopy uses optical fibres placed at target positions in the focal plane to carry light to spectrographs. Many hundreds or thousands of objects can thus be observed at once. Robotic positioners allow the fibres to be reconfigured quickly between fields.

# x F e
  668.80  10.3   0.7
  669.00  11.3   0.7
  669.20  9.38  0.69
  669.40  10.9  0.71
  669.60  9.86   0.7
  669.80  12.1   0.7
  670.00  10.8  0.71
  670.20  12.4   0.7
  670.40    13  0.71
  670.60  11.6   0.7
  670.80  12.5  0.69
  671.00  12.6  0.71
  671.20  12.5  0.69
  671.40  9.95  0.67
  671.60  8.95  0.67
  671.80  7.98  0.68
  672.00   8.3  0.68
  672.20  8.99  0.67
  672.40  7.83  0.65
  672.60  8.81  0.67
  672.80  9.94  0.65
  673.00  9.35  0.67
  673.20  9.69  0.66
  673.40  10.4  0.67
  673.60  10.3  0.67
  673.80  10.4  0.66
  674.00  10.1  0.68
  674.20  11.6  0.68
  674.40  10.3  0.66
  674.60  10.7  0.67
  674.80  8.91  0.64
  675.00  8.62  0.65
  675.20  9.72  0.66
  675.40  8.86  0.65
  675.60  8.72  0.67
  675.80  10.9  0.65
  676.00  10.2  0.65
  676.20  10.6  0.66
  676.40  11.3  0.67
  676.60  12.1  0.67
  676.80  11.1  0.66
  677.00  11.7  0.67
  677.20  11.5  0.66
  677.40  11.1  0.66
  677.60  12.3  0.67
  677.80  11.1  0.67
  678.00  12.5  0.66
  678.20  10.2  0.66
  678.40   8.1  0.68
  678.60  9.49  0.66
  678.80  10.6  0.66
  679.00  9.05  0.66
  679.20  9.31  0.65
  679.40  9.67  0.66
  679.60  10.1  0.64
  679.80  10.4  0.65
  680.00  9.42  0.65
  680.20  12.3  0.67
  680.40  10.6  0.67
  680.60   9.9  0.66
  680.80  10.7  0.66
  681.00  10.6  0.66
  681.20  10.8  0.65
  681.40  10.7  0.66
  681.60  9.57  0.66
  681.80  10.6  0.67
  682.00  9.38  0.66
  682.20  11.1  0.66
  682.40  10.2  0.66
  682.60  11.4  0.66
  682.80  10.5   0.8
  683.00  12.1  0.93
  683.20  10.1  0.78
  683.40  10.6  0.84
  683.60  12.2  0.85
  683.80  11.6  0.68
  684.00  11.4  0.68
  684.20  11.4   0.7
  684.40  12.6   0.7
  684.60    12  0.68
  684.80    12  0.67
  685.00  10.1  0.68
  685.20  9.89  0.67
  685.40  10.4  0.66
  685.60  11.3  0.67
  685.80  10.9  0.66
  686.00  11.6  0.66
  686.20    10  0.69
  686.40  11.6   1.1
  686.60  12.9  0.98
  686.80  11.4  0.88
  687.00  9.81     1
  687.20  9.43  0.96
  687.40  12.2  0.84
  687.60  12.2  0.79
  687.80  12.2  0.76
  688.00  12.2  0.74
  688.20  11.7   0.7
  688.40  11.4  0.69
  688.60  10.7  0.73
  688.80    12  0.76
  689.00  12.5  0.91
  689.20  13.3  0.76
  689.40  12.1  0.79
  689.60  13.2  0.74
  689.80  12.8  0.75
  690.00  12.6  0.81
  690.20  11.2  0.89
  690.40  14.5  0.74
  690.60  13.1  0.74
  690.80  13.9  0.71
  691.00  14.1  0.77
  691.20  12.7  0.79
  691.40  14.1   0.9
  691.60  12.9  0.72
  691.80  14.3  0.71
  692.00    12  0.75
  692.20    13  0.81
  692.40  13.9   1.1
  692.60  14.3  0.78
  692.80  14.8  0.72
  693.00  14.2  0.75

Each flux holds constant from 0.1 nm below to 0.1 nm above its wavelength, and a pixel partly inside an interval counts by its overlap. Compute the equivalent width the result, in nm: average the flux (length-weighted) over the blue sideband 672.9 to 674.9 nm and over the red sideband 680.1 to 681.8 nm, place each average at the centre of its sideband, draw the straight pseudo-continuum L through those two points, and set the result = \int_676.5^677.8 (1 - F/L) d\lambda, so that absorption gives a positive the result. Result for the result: -0.15 nm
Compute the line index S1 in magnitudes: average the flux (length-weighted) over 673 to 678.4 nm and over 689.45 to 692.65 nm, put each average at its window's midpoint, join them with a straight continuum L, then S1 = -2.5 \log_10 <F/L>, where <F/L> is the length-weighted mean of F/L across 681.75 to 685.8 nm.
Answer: 0.086 mag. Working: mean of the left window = 10.5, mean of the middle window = 11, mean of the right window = 13.3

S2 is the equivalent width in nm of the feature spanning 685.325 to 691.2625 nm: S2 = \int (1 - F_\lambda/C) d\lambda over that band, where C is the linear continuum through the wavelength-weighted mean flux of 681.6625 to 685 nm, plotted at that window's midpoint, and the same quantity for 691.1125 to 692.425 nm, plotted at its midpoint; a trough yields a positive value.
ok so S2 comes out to 0.188 nm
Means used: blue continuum 11.1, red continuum 13.2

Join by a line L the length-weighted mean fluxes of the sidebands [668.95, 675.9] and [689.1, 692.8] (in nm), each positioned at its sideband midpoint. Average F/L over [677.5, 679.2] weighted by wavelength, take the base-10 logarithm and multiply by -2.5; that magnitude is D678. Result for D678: 0.08 mag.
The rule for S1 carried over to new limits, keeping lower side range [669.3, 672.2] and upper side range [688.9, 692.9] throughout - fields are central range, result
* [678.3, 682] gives 0.19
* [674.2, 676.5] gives 0.15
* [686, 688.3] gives 0.13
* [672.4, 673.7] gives 0.16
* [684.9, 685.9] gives 0.20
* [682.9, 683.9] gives 0.10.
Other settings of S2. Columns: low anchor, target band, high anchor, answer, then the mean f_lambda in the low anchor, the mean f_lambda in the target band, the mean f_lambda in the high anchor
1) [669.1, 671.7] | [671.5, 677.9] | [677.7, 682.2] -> 0.43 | 11.3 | 10.1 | 10.3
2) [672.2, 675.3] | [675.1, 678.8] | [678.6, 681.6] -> -0.24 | 9.75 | 10.6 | 10.2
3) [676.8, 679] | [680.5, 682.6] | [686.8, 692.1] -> 0.17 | 10.8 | 10.4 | 12.4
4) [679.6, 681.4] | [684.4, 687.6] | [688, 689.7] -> 0.13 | 10.6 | 11.1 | 12.1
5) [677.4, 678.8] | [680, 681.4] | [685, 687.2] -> 0.00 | 10.6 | 10.7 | 10.9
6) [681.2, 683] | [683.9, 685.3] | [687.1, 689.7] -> -0.03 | 10.5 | 11.3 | 11.9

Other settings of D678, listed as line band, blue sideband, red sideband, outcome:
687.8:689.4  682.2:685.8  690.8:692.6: 0.048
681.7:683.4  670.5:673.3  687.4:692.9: 0.095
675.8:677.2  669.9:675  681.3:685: -0.059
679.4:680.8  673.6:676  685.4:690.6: 0.028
